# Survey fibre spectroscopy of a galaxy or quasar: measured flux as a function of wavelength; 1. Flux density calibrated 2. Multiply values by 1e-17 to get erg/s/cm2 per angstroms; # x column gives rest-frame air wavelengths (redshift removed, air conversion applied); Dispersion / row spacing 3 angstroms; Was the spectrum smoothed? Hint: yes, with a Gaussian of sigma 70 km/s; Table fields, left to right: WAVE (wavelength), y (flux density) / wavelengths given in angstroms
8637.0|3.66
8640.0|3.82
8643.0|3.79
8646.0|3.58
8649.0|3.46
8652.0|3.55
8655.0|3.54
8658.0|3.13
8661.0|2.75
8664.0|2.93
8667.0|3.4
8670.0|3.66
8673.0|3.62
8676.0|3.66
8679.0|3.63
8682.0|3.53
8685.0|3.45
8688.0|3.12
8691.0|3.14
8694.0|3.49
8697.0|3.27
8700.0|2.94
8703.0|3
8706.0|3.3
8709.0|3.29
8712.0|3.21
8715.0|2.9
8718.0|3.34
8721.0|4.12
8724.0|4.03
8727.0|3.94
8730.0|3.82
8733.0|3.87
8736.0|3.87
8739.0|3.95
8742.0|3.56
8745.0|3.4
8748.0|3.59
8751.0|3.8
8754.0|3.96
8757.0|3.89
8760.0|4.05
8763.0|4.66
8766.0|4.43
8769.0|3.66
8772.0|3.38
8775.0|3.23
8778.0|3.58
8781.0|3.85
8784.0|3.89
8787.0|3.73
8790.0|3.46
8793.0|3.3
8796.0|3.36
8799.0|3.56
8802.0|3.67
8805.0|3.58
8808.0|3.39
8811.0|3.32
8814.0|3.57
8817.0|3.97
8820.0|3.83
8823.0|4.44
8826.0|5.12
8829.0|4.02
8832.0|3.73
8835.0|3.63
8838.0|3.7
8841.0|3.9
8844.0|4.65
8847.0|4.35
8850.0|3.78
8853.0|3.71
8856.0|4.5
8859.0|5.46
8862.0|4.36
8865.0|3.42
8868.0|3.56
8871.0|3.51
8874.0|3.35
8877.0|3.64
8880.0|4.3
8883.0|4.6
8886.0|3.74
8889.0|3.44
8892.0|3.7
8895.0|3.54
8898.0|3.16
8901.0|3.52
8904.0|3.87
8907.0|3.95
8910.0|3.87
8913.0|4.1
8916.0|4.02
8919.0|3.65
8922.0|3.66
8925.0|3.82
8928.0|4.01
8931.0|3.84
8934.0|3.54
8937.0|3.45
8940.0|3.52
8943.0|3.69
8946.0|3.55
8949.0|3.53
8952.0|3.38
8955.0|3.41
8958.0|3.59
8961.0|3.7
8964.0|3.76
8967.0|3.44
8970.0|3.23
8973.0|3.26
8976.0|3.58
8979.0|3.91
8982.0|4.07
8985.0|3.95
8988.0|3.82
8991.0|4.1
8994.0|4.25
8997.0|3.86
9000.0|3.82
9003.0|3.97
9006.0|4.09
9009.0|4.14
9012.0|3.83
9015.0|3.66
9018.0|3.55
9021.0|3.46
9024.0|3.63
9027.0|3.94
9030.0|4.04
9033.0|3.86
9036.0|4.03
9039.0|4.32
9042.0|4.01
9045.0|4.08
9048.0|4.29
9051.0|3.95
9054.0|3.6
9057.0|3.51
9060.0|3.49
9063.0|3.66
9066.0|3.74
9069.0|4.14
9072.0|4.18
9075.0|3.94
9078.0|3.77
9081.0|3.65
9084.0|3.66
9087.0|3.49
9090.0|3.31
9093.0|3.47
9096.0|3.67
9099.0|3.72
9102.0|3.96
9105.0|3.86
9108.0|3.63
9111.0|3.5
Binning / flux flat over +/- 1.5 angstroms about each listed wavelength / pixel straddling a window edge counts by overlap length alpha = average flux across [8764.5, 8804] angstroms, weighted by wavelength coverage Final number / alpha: 3.62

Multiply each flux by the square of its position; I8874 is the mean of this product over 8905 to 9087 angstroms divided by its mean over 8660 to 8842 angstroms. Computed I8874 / 1.10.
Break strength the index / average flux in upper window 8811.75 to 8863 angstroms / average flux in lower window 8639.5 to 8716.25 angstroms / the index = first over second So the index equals 1.24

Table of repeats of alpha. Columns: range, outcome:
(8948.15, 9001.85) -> 3.71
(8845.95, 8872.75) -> 4.06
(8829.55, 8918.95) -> 3.9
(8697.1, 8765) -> 3.66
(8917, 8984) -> 3.62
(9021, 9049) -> 3.99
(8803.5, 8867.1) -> 4.02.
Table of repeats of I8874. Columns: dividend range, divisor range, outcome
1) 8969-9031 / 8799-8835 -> 1.03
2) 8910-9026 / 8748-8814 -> 1.05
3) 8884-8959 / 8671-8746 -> 1.10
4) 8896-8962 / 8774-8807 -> 1.06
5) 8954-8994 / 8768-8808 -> 1.09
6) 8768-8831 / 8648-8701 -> 1.14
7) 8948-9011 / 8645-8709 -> 1.21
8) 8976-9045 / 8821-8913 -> 1.02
